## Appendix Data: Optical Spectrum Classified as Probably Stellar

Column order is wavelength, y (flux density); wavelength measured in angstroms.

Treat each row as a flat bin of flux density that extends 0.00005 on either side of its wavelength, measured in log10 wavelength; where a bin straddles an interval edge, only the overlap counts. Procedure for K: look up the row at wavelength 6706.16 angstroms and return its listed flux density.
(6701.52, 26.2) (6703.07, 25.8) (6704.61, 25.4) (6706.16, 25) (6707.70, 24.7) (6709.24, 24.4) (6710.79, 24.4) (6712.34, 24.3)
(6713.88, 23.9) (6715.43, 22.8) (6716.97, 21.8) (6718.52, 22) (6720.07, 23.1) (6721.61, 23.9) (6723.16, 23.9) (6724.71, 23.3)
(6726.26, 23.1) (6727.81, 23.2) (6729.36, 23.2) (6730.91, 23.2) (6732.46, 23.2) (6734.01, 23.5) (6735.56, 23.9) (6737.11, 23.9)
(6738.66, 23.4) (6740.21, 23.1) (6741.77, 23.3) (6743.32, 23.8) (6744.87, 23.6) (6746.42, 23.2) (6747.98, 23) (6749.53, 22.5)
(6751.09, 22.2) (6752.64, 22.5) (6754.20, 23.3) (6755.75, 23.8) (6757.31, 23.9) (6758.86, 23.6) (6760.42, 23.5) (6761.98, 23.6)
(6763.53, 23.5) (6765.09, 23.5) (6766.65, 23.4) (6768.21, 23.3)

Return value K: 25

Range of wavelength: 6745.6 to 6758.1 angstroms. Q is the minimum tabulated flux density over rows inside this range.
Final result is 22.2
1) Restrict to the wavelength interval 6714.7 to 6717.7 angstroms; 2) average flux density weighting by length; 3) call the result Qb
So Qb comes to 22.3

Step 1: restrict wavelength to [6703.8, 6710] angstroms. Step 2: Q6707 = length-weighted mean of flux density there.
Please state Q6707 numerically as 24.9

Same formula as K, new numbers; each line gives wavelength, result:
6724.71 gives 23.3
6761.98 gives 23.6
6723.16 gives 23.9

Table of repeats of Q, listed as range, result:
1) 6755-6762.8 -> 23.5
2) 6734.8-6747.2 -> 23.1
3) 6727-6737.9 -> 23.2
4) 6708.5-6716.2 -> 22.8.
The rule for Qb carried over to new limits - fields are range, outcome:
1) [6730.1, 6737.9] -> 23.5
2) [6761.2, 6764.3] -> 23.6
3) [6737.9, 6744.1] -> 23.4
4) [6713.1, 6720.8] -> 22.7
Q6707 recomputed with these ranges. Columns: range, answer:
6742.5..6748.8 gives 23.4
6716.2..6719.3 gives 21.9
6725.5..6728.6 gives 23.1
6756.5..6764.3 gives 23.6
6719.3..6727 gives 23.5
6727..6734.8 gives 23.3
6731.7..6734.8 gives 23.4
